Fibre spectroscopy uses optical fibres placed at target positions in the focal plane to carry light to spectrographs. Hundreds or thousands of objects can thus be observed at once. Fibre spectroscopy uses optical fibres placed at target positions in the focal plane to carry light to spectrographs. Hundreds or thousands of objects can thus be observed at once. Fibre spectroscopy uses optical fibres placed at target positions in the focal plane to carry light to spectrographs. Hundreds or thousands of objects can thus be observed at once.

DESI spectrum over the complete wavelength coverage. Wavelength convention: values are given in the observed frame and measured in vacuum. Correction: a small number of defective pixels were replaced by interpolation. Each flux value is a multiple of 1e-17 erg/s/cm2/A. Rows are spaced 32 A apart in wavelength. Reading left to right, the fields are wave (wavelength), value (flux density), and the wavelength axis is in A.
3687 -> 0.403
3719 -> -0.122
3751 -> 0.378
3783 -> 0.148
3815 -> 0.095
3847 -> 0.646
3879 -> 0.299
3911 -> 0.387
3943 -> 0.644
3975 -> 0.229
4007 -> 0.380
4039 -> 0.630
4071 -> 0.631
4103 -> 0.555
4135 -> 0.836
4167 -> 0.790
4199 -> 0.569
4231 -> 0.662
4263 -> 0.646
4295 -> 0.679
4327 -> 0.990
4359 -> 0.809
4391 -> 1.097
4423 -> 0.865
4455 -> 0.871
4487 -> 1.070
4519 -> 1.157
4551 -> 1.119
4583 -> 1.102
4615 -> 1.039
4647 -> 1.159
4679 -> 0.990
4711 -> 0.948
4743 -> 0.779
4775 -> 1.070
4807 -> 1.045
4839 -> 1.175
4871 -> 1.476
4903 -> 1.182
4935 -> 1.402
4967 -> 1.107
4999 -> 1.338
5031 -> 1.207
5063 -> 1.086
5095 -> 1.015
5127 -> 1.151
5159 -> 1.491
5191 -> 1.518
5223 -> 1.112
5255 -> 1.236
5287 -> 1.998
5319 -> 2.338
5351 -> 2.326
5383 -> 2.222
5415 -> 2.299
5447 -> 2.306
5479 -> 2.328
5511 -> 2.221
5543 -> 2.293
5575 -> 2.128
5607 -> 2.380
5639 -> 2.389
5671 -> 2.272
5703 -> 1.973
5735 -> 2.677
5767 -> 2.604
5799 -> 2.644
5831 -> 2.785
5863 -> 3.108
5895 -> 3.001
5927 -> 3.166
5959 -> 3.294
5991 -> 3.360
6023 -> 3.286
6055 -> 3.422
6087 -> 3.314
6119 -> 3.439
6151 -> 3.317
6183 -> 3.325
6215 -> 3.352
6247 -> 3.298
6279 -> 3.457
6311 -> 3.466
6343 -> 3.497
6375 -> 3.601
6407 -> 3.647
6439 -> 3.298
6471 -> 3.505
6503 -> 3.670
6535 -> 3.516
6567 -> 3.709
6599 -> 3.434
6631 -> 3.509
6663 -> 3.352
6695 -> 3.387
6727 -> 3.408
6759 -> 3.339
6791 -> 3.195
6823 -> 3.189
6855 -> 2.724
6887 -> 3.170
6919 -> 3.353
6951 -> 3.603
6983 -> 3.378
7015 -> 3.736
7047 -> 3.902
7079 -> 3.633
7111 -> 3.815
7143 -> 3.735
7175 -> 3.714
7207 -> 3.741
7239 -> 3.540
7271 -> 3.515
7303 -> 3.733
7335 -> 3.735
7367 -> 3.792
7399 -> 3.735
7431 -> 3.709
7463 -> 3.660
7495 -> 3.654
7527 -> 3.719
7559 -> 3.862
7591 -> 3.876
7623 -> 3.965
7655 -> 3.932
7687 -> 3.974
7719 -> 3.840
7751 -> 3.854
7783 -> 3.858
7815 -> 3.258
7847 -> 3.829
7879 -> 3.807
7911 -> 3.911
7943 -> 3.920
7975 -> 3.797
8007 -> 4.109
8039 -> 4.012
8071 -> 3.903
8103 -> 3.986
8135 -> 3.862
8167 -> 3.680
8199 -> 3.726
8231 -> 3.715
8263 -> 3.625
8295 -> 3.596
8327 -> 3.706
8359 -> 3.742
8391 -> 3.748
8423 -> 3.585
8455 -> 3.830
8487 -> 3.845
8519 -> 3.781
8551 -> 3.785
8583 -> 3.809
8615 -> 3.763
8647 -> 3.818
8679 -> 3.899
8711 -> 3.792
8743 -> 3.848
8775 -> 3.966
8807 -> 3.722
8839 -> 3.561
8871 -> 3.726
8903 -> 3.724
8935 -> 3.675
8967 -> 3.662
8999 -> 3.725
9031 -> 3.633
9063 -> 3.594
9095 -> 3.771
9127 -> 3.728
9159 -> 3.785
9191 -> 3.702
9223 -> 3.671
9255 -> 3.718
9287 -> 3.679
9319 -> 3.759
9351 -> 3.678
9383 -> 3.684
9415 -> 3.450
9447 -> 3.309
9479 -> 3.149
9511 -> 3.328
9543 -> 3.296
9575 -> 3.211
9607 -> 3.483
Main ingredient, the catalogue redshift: 0.33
